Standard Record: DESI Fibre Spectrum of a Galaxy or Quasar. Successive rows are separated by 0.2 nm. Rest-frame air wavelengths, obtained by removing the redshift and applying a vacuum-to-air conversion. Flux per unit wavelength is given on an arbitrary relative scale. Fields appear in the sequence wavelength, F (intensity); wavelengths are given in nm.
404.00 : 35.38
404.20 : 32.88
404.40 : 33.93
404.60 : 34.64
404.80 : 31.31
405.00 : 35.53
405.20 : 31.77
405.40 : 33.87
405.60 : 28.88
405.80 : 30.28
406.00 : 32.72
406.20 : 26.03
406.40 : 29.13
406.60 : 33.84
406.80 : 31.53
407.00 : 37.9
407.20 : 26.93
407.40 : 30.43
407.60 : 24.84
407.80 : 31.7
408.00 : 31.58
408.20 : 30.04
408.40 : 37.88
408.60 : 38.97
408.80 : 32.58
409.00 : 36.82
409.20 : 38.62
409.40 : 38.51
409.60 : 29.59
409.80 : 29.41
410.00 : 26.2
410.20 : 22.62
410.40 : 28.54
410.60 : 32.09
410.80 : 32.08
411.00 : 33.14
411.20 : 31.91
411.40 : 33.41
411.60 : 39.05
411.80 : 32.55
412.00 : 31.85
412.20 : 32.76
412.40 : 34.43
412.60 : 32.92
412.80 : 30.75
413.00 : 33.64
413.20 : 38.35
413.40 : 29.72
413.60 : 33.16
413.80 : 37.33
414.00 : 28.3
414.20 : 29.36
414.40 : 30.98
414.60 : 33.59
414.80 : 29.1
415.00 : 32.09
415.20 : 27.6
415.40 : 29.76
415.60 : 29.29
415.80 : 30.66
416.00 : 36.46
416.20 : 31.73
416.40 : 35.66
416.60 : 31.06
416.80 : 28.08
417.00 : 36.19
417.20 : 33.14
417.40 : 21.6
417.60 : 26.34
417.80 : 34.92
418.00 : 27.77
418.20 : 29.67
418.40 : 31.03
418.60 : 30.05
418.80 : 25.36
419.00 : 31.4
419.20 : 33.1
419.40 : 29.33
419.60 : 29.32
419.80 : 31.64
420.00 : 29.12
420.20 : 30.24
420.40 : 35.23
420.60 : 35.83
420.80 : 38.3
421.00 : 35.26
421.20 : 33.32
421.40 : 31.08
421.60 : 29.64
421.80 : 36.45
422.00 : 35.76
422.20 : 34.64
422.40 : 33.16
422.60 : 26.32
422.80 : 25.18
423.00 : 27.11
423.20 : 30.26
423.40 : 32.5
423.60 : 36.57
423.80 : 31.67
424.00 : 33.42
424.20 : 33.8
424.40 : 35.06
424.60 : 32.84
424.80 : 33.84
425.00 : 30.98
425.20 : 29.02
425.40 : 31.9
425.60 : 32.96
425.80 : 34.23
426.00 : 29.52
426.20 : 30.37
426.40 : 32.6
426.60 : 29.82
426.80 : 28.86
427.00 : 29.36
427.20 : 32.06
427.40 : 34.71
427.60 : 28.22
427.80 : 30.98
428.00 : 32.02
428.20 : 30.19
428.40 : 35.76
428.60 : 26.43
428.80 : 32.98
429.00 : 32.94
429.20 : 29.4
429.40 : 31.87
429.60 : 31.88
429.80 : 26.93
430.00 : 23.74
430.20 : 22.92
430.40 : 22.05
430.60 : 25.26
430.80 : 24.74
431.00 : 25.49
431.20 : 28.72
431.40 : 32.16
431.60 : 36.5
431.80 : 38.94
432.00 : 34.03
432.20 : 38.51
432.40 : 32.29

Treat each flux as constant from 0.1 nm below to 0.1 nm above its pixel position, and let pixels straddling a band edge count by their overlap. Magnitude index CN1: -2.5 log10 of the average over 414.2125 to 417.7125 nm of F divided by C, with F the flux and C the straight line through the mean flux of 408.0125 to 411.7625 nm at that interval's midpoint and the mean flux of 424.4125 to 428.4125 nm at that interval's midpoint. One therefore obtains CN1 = 0.05 mag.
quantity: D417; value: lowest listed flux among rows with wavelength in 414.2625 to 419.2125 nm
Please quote 21.6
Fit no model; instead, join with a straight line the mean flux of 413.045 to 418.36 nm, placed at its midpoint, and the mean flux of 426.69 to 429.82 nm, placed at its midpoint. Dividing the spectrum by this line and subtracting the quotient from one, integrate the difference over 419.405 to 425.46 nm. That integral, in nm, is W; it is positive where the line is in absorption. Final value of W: -0.22 nm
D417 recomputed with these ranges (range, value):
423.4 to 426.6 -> 29.02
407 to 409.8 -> 24.84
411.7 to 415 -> 28.3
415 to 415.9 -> 27.6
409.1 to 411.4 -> 22.62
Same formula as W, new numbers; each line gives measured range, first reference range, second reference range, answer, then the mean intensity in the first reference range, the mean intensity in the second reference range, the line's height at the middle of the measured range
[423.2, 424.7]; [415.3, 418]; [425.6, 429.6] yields -0.11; 31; 31.2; 31.2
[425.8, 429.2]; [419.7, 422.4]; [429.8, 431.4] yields -0.38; 33.6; 25.3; 28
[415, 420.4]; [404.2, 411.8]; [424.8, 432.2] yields 0.14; 32.1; 30.5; 31.3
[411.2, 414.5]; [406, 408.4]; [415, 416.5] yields -0.18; 30.8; 31.6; 31.3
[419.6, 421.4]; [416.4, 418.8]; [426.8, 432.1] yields -0.19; 30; 30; 30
